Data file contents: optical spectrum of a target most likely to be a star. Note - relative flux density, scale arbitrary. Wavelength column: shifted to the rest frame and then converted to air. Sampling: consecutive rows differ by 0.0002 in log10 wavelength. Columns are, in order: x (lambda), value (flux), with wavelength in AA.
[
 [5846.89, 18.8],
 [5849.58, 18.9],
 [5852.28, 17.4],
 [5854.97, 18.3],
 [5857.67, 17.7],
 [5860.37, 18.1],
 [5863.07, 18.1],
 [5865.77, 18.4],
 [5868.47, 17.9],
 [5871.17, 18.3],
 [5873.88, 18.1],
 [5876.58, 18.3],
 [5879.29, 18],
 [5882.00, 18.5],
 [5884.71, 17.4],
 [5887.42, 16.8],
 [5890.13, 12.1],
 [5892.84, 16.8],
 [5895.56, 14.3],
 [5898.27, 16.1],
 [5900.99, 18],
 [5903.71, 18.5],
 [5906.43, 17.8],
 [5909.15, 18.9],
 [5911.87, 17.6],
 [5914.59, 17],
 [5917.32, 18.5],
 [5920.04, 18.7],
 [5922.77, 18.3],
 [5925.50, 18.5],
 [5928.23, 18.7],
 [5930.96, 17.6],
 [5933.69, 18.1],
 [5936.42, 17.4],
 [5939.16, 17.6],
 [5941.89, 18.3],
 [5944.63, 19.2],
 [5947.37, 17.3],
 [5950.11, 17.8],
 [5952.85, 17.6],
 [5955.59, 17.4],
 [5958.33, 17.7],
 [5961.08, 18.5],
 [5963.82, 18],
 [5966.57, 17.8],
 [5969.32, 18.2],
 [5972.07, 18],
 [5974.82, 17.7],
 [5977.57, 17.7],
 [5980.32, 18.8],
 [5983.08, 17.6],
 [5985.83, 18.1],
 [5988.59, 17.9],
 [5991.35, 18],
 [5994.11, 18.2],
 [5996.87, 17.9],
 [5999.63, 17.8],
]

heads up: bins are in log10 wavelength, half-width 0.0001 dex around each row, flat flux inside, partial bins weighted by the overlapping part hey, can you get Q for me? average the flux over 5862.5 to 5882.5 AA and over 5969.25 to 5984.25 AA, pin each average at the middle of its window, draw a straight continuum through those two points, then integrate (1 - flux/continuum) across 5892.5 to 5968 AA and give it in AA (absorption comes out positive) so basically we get 1.2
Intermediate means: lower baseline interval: 18.2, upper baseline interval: 18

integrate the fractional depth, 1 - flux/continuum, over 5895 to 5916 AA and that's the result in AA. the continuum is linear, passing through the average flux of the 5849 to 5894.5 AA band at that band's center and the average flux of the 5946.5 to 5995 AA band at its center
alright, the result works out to 0.3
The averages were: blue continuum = 17.5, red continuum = 17.9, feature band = 17.4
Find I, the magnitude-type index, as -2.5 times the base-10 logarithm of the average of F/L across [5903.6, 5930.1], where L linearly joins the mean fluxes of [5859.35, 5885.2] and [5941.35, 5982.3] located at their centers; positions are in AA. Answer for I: -0.01 mag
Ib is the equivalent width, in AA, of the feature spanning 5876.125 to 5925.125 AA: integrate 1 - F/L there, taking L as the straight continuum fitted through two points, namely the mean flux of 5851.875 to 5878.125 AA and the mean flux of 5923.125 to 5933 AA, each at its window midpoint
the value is 2.3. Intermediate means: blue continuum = 18.1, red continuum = 18.3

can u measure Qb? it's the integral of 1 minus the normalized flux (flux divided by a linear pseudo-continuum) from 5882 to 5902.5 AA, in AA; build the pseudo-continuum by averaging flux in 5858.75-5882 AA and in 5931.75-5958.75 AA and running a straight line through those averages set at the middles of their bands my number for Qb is 2.2 AA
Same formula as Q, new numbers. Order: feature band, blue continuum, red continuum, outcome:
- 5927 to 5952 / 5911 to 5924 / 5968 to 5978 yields 0.00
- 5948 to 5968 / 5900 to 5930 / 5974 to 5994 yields 0.30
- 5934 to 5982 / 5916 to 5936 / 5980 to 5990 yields 0.54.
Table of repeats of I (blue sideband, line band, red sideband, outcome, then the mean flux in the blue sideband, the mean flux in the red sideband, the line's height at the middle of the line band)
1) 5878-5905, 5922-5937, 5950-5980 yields -0.05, 16.6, 17.9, 17.3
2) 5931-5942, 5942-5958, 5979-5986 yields 0.00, 17.8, 18.2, 17.9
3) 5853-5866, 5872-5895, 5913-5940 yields 0.07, 18.1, 18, 18.1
